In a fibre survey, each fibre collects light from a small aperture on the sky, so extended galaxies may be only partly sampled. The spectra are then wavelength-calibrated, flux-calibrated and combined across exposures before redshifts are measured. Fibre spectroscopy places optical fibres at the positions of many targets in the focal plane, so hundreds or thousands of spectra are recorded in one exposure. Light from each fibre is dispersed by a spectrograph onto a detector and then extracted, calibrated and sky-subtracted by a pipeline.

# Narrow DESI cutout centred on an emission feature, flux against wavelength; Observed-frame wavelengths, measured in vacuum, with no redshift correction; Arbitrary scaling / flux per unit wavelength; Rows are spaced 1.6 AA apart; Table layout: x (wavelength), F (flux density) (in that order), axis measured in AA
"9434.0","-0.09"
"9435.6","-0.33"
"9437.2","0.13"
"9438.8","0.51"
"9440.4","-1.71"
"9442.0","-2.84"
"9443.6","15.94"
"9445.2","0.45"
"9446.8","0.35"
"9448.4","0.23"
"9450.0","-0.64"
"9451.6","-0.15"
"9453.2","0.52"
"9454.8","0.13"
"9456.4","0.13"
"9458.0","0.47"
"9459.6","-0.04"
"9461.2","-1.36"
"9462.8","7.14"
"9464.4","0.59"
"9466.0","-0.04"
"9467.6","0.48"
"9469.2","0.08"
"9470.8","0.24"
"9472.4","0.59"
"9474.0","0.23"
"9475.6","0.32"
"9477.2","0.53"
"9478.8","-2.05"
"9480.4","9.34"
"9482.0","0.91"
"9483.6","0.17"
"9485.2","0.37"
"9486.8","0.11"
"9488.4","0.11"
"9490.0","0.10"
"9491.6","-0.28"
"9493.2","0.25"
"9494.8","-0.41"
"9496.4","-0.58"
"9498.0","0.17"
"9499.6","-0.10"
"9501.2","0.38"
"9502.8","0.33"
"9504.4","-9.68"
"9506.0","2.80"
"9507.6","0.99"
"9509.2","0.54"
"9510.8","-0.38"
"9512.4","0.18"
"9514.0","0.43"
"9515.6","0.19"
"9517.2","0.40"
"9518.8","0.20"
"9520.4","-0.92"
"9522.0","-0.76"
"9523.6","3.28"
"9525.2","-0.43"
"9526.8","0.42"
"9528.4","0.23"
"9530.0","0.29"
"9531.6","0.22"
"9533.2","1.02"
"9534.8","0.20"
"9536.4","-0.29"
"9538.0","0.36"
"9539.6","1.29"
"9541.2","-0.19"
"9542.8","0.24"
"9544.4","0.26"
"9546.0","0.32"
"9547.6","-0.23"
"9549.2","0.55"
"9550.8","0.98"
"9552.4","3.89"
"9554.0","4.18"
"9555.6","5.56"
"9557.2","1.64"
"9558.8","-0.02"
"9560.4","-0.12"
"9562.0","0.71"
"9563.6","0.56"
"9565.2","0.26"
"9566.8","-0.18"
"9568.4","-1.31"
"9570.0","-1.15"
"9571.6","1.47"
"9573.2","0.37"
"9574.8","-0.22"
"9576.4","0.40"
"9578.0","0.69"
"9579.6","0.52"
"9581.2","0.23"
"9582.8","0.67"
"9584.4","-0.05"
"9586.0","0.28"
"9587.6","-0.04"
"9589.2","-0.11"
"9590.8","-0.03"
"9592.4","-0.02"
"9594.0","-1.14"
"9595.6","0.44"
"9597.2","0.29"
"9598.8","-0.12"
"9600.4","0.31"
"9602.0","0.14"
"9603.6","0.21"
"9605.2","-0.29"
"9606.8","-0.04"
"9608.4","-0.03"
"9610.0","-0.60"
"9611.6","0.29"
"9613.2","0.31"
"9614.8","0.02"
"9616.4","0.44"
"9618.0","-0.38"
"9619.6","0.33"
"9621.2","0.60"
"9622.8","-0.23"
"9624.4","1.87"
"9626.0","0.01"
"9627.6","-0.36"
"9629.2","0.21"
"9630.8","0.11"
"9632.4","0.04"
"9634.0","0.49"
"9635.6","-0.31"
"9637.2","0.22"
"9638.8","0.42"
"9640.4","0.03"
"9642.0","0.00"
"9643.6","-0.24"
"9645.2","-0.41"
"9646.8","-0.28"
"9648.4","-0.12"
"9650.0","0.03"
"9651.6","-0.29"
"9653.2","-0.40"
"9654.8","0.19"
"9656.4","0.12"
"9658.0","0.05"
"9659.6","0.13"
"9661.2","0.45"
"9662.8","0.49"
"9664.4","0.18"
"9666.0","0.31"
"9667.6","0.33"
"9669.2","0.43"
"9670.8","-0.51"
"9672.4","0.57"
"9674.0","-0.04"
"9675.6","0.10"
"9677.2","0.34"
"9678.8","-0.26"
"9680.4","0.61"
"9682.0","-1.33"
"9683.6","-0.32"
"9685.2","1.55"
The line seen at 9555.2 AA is H-beta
